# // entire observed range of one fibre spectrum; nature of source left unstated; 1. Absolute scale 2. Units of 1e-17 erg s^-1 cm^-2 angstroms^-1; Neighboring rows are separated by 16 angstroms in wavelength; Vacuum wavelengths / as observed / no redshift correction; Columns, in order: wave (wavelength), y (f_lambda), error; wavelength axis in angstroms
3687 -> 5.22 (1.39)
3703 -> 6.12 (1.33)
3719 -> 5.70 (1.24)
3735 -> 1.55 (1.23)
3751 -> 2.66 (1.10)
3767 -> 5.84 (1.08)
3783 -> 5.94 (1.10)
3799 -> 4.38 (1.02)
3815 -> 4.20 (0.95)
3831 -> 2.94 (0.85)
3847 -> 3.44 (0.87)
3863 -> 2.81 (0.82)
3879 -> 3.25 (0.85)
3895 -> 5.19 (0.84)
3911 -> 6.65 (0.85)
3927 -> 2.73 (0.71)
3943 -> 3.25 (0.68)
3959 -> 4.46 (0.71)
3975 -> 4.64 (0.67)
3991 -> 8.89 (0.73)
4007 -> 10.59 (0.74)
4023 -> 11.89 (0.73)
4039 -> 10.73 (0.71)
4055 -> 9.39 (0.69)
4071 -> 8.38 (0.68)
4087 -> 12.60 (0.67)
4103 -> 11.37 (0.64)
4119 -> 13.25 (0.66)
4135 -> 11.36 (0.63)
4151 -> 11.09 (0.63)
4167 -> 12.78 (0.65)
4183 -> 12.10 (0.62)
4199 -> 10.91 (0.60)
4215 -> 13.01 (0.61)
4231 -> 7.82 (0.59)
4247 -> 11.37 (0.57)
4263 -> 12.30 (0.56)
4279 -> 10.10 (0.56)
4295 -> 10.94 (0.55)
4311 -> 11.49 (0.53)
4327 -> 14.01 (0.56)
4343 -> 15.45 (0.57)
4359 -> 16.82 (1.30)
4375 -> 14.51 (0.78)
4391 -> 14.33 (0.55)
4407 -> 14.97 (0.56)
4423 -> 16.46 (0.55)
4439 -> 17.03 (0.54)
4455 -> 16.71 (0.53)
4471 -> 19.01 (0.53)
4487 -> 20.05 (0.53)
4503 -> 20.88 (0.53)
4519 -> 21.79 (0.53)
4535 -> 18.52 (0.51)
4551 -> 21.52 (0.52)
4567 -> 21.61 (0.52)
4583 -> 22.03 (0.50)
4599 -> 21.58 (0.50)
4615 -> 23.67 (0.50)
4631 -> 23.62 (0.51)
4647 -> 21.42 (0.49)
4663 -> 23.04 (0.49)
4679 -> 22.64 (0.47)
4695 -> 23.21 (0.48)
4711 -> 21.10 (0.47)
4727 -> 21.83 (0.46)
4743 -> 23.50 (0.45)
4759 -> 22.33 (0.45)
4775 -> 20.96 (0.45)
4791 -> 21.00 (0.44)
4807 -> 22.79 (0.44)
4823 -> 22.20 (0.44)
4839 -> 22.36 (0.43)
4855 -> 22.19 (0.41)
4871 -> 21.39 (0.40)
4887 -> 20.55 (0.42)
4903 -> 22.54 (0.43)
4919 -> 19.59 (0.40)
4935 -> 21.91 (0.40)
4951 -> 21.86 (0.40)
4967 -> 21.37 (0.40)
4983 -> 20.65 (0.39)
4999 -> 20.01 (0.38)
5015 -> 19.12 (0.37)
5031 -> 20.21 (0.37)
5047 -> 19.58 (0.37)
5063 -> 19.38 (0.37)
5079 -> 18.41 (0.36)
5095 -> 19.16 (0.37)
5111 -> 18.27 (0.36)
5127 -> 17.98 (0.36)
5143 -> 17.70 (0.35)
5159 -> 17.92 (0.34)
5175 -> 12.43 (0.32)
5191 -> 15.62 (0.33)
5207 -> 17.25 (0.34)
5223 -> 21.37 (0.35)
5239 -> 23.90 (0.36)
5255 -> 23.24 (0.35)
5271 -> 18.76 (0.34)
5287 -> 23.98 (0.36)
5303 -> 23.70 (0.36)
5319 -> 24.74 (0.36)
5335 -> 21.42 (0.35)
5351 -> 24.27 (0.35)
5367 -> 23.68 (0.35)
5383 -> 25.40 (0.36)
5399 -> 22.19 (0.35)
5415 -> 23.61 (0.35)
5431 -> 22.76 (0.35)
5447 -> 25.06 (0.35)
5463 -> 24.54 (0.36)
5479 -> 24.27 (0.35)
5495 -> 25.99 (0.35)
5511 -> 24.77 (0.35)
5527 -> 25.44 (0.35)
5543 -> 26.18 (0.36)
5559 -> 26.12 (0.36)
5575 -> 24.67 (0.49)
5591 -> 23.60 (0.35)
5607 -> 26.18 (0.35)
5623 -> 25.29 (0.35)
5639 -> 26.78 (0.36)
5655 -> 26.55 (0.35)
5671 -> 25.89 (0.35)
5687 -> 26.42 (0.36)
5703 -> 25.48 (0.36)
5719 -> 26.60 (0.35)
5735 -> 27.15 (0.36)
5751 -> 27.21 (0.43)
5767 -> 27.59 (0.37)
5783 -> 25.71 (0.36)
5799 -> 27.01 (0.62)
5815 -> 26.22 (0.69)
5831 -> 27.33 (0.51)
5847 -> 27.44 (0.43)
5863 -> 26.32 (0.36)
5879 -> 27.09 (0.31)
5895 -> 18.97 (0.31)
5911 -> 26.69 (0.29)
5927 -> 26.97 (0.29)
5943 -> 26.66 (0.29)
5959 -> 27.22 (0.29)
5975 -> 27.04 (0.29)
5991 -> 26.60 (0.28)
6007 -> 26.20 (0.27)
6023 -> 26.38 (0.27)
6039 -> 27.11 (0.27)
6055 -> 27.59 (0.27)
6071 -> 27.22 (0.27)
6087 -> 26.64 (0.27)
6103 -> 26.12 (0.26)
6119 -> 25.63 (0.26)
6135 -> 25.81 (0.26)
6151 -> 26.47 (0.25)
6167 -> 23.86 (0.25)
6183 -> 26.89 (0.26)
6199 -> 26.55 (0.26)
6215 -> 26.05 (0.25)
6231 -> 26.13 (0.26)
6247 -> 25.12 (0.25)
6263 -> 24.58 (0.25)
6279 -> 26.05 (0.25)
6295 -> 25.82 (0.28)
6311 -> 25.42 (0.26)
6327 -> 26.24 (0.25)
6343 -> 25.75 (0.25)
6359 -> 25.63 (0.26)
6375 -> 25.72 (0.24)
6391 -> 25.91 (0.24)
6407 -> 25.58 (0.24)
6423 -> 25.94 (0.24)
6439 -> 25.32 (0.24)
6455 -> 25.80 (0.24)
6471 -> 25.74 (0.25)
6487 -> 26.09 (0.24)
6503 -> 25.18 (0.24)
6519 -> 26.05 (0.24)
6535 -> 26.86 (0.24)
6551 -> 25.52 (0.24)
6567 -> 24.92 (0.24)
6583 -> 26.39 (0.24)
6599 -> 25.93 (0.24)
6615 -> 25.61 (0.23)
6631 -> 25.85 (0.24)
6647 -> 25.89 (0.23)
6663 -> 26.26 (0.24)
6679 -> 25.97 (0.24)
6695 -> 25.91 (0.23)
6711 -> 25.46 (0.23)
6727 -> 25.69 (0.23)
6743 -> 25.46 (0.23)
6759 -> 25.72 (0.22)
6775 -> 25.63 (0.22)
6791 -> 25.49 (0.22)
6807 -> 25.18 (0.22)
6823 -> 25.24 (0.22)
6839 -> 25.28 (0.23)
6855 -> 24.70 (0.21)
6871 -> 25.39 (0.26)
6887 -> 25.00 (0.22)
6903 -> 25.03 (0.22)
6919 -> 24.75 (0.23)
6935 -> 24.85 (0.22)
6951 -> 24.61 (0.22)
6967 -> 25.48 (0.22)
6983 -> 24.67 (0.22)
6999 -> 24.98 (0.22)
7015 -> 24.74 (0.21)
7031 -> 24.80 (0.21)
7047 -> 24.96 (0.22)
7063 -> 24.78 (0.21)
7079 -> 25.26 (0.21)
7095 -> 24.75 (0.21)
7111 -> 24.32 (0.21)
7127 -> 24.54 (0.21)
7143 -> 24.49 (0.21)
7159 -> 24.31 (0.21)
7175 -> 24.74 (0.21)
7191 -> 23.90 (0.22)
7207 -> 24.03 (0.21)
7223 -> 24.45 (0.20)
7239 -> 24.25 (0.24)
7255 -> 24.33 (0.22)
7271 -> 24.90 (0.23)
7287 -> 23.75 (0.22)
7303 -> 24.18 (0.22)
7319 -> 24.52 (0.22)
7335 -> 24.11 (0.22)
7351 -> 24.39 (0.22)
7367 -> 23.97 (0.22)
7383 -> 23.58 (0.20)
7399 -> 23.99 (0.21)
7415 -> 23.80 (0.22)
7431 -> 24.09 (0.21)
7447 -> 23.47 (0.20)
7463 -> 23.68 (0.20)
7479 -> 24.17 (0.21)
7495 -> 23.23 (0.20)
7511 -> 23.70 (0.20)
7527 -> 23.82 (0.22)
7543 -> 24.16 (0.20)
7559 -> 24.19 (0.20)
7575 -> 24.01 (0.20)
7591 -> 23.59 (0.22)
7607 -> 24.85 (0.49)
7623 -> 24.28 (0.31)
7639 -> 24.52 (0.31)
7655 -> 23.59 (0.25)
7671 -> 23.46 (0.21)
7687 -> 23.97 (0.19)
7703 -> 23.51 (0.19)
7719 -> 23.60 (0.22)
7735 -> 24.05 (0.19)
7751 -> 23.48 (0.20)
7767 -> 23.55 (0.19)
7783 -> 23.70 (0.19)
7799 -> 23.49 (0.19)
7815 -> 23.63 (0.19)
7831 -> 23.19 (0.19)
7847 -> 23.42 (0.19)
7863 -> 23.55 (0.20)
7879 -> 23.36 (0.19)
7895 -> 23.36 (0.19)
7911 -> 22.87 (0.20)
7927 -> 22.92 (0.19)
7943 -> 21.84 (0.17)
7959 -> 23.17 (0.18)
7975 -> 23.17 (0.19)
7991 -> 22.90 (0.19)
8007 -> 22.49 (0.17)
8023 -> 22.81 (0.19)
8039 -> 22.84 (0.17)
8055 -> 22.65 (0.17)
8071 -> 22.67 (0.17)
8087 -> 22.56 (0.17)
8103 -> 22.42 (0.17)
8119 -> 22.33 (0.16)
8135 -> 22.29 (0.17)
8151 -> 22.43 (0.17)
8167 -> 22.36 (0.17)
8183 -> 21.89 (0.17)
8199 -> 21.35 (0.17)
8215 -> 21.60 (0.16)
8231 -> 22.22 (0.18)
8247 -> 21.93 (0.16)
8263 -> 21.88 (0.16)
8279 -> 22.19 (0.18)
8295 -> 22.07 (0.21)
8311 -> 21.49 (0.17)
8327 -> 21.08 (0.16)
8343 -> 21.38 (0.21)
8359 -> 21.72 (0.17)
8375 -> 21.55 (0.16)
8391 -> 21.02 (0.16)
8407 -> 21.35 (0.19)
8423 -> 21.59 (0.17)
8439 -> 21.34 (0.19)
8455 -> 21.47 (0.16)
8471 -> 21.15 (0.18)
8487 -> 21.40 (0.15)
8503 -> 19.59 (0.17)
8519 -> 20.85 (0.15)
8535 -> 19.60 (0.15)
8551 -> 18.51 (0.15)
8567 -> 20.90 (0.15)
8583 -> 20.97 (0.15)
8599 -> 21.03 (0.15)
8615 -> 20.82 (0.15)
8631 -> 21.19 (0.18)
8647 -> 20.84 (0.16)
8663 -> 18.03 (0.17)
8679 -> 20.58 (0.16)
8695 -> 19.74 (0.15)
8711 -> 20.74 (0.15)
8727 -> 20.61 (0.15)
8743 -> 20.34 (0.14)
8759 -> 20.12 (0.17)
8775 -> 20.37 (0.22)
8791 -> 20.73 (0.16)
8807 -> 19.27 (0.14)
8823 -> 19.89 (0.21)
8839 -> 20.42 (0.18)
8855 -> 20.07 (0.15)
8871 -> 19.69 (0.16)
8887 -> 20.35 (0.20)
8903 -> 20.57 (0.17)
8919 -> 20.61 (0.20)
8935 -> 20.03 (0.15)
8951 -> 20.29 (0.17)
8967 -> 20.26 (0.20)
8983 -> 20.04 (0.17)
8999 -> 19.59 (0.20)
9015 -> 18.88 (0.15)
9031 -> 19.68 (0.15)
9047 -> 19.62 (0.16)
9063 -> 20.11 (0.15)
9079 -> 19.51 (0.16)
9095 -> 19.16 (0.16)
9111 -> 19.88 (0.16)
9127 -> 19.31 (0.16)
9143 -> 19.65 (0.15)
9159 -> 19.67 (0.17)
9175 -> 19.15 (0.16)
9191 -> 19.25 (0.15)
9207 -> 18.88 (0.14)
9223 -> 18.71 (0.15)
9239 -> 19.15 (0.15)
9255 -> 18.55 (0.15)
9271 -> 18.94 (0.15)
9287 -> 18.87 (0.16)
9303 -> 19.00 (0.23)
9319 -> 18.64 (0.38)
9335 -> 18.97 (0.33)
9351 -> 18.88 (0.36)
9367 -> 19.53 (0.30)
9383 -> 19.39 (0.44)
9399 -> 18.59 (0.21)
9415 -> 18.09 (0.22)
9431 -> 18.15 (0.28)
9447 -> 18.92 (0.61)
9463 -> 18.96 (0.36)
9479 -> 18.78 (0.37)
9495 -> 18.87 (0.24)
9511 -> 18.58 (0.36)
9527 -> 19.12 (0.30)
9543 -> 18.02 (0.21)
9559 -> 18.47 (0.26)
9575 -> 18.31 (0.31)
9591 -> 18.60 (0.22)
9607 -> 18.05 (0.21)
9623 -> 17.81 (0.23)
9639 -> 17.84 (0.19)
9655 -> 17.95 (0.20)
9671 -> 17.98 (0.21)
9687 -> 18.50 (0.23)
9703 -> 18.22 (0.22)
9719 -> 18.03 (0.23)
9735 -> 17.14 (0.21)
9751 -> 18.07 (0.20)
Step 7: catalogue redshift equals 0.000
